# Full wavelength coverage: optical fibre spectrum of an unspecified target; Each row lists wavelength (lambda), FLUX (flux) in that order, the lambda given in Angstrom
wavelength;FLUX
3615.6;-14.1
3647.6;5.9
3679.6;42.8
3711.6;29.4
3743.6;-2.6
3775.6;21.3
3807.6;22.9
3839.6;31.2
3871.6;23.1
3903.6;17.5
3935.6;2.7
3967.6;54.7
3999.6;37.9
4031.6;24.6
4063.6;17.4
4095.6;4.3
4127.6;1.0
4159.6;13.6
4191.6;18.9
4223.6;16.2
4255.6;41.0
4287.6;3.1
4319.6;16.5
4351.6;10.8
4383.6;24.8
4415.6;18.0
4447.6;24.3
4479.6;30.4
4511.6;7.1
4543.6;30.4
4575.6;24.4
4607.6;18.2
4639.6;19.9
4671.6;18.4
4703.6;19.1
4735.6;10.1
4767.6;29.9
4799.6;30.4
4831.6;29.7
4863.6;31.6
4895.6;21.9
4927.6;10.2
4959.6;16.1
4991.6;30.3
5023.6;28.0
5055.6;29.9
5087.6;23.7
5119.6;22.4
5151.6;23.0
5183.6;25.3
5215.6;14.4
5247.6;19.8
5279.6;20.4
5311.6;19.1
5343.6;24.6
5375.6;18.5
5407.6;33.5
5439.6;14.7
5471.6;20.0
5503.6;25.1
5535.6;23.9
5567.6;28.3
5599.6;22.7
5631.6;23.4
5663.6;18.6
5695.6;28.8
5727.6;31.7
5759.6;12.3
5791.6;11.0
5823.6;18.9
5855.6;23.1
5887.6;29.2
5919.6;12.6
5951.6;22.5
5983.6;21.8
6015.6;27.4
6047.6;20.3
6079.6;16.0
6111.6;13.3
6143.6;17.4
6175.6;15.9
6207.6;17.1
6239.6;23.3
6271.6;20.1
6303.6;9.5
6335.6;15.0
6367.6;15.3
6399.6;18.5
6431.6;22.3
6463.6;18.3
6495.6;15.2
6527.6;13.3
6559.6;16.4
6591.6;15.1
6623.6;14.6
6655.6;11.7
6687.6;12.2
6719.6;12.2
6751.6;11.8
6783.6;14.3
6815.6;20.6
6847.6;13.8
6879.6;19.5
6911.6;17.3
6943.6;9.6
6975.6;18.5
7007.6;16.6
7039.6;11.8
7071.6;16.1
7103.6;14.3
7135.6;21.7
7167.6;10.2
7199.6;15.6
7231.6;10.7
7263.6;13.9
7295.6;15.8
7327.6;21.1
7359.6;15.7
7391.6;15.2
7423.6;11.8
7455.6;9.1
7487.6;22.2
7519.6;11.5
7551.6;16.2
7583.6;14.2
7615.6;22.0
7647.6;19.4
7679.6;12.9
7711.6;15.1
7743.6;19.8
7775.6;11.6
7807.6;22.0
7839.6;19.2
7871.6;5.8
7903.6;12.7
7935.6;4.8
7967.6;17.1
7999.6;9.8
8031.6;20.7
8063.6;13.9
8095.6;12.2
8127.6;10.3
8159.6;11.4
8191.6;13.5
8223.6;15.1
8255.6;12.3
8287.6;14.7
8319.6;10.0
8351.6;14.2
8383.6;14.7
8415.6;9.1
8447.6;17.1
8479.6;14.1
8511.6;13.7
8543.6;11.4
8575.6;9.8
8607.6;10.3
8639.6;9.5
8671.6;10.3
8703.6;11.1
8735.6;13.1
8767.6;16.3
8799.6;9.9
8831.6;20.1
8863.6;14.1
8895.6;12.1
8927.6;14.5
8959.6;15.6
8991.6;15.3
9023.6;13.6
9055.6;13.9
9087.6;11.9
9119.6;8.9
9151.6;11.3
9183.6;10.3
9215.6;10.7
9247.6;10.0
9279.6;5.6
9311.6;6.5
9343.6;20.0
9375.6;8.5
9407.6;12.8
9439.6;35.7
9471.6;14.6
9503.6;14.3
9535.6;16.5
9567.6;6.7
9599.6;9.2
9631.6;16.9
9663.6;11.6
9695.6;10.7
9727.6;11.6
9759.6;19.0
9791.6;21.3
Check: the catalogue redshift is 0.14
